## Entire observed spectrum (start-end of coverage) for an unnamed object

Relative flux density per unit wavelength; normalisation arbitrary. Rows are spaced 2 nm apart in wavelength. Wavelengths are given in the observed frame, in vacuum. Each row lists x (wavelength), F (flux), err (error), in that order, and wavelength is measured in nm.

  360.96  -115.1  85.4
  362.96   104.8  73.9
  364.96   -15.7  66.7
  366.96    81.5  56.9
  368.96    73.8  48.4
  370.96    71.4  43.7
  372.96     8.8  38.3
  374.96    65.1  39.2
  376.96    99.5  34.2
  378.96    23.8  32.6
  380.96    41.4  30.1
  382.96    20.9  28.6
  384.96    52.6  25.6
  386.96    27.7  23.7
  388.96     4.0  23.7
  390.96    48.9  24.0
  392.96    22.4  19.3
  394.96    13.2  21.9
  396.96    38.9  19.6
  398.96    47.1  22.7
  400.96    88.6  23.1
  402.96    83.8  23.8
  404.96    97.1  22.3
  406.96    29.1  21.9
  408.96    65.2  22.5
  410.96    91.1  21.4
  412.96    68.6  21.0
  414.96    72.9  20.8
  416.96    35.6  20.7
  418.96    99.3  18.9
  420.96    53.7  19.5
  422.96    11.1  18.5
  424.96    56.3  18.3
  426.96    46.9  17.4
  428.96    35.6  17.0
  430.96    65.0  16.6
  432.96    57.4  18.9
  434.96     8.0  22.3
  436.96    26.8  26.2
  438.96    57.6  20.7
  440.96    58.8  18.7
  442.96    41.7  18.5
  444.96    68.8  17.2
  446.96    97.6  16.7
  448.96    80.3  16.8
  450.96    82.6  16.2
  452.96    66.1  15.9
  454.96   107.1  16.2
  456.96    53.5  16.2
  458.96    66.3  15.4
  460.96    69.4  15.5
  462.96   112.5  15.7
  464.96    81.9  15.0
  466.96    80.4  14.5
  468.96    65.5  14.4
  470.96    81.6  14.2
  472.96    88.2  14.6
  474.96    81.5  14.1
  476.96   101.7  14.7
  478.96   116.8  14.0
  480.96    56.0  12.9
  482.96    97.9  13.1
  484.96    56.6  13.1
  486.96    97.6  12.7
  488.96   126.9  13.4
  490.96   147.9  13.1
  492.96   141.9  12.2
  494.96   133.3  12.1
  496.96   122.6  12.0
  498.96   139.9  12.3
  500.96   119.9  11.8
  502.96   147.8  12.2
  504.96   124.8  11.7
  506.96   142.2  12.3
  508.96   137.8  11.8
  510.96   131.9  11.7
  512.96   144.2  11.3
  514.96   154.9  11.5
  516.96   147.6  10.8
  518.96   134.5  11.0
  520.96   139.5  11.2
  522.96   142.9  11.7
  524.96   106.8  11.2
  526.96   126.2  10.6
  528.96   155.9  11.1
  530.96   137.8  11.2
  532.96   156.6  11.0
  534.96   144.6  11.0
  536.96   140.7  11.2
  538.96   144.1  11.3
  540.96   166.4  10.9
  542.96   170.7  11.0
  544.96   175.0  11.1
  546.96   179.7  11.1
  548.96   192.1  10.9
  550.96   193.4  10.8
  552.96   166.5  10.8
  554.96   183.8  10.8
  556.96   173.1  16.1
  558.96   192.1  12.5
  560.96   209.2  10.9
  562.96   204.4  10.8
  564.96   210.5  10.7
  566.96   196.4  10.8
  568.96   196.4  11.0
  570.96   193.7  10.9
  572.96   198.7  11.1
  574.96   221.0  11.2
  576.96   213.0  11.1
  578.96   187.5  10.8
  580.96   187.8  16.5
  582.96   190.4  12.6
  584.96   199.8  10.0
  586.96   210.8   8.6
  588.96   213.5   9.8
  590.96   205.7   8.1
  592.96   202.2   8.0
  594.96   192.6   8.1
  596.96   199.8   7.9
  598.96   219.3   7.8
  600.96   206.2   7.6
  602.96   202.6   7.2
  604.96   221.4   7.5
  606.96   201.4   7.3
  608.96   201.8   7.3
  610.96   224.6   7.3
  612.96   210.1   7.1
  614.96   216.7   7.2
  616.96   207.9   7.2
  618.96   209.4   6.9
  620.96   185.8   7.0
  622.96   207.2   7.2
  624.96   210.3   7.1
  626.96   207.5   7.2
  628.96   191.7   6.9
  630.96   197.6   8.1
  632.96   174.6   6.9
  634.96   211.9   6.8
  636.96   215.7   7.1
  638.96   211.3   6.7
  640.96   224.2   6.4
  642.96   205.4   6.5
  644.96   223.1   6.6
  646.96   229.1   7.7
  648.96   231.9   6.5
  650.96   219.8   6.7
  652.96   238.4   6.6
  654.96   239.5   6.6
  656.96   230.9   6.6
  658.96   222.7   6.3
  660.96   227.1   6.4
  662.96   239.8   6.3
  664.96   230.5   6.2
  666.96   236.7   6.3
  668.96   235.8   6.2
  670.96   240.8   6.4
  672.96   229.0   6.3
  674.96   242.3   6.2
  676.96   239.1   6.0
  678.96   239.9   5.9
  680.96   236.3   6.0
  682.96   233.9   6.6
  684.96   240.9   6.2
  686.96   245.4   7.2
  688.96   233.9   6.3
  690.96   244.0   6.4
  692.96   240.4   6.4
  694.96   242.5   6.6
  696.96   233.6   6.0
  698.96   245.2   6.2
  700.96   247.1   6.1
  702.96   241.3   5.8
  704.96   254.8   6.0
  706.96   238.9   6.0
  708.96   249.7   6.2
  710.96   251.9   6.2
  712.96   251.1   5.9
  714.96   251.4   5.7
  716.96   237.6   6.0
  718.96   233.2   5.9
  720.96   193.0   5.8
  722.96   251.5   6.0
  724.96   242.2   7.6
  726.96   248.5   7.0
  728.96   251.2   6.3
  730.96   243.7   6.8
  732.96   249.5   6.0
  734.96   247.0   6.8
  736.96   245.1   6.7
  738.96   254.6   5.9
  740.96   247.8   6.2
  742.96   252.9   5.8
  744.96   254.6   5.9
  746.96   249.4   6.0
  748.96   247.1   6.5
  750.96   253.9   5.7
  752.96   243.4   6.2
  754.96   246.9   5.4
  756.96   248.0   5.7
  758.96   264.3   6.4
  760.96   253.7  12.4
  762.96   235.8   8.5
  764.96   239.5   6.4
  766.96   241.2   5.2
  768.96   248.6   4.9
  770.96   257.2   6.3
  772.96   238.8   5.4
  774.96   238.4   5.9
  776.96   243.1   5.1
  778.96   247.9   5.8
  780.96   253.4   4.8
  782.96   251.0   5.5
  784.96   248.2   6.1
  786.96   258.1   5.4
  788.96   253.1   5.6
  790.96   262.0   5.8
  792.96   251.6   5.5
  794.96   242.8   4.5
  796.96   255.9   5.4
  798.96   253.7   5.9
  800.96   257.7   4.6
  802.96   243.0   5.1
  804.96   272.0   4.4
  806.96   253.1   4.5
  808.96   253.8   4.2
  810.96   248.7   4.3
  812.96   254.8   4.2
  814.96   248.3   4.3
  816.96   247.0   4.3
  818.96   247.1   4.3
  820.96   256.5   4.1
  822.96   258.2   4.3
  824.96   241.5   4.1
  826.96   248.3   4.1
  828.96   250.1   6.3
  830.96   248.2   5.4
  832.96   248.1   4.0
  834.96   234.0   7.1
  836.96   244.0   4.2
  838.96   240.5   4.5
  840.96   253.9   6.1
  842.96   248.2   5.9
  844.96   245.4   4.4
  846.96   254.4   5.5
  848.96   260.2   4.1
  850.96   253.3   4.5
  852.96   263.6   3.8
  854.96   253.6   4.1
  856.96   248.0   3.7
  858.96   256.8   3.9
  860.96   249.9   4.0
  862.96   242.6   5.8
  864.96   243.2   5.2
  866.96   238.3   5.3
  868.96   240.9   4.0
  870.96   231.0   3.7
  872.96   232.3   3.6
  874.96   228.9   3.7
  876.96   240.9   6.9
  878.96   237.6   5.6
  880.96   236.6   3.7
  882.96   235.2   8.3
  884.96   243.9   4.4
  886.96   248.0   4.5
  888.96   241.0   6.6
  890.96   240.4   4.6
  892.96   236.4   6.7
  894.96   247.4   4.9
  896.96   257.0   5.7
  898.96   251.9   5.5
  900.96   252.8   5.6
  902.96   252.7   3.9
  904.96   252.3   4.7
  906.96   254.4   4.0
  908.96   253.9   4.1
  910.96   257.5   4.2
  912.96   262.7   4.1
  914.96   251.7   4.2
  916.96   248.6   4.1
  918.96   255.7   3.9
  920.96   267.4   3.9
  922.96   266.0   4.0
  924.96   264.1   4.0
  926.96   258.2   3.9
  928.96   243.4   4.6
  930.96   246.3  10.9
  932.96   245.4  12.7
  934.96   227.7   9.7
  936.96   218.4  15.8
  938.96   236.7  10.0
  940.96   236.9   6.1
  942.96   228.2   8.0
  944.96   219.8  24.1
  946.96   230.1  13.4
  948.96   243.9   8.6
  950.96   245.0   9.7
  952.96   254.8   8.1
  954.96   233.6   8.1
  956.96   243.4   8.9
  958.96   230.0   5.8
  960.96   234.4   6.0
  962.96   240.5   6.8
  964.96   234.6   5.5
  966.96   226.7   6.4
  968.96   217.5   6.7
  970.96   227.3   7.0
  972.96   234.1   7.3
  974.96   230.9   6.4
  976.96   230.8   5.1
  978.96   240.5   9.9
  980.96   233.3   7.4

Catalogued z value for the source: 0.222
